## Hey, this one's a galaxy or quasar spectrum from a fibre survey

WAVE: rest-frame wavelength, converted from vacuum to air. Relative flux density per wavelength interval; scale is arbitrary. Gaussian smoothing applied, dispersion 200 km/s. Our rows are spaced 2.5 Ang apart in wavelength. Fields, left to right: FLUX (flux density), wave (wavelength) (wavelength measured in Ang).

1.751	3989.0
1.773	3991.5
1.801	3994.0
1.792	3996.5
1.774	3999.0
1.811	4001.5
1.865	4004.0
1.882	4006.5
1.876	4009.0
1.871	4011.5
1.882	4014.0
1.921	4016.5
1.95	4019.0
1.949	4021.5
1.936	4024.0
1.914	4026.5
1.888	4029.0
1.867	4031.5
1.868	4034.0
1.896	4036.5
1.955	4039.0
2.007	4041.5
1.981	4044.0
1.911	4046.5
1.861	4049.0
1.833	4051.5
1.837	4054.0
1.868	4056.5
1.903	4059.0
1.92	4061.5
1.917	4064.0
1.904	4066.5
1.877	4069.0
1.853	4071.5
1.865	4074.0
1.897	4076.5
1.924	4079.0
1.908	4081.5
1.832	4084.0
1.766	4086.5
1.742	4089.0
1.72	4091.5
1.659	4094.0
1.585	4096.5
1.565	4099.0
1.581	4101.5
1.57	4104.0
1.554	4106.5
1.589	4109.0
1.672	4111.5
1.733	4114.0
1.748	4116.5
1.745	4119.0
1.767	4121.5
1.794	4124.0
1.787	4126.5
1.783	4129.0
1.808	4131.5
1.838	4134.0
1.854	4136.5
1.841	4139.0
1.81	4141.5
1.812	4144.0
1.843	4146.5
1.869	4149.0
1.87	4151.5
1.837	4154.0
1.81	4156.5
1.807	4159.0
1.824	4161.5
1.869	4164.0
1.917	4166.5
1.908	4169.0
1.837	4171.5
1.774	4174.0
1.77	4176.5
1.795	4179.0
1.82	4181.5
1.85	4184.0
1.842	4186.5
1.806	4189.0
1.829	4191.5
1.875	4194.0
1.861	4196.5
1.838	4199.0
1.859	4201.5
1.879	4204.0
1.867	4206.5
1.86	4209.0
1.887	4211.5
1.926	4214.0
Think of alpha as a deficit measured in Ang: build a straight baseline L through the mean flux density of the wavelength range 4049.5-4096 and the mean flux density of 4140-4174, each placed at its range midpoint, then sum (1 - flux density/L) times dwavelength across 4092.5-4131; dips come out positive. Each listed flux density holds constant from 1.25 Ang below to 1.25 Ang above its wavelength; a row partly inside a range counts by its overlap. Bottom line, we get 3.4 Ang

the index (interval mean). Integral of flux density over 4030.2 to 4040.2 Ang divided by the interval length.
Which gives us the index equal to 1.9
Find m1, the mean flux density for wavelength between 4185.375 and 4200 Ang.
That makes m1 1.84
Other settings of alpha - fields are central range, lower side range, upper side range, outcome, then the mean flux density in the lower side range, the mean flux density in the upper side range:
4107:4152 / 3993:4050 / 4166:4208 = 1.86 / 1.89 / 1.84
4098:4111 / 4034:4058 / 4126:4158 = 1.96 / 1.9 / 1.83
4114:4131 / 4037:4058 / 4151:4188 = 0.84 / 1.91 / 1.83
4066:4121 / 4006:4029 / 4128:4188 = 3.81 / 1.91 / 1.83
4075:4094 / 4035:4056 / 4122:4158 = 0.58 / 1.91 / 1.82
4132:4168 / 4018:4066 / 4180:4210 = 0.45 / 1.91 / 1.85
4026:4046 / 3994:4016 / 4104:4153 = -1.06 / 1.84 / 1.77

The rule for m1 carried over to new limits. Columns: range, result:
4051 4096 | 1.84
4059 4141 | 1.77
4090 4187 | 1.77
